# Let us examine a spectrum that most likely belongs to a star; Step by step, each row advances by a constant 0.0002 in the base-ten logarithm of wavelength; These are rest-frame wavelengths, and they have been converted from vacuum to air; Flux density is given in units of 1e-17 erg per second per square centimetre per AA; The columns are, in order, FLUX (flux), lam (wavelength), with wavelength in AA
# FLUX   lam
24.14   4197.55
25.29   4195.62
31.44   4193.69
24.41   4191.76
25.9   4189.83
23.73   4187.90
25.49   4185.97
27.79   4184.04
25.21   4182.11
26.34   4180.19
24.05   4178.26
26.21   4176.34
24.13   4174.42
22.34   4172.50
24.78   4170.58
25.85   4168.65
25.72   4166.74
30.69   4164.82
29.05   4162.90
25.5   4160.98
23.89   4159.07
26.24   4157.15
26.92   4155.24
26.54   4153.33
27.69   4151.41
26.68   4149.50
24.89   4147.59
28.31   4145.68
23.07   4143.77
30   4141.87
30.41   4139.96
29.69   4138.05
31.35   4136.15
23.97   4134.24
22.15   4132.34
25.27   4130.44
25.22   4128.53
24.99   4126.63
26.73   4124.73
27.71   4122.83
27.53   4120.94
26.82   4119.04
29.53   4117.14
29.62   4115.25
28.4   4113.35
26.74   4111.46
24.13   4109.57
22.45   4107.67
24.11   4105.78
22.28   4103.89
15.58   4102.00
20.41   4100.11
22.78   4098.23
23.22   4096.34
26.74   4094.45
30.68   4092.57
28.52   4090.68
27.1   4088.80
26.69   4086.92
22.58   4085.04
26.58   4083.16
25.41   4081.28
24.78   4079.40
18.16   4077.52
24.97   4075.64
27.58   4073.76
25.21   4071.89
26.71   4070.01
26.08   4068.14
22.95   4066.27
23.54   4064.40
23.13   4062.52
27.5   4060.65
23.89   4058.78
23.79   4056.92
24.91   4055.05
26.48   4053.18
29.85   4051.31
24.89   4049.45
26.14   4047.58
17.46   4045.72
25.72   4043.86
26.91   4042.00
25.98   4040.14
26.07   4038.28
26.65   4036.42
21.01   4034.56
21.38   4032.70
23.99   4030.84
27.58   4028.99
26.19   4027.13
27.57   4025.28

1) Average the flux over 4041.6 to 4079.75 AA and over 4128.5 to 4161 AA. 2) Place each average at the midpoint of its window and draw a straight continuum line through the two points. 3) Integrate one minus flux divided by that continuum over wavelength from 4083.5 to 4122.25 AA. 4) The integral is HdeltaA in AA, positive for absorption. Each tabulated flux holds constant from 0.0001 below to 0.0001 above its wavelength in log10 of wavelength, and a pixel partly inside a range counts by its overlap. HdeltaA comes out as 0.5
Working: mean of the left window 24.8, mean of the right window 26.6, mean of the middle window 25.3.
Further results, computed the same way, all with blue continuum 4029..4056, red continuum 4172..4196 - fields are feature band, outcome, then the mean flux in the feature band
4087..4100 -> -0.49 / 26.1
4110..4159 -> -3.07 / 27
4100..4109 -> 1.45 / 21.1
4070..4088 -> 0.22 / 24.8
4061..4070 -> 0.21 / 24.4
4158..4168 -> -0.55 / 26.9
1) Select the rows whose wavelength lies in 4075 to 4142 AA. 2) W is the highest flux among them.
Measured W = 31.35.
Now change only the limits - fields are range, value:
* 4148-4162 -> 27.69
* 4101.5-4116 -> 29.62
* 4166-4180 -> 26.21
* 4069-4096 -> 30.68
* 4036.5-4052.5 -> 29.85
